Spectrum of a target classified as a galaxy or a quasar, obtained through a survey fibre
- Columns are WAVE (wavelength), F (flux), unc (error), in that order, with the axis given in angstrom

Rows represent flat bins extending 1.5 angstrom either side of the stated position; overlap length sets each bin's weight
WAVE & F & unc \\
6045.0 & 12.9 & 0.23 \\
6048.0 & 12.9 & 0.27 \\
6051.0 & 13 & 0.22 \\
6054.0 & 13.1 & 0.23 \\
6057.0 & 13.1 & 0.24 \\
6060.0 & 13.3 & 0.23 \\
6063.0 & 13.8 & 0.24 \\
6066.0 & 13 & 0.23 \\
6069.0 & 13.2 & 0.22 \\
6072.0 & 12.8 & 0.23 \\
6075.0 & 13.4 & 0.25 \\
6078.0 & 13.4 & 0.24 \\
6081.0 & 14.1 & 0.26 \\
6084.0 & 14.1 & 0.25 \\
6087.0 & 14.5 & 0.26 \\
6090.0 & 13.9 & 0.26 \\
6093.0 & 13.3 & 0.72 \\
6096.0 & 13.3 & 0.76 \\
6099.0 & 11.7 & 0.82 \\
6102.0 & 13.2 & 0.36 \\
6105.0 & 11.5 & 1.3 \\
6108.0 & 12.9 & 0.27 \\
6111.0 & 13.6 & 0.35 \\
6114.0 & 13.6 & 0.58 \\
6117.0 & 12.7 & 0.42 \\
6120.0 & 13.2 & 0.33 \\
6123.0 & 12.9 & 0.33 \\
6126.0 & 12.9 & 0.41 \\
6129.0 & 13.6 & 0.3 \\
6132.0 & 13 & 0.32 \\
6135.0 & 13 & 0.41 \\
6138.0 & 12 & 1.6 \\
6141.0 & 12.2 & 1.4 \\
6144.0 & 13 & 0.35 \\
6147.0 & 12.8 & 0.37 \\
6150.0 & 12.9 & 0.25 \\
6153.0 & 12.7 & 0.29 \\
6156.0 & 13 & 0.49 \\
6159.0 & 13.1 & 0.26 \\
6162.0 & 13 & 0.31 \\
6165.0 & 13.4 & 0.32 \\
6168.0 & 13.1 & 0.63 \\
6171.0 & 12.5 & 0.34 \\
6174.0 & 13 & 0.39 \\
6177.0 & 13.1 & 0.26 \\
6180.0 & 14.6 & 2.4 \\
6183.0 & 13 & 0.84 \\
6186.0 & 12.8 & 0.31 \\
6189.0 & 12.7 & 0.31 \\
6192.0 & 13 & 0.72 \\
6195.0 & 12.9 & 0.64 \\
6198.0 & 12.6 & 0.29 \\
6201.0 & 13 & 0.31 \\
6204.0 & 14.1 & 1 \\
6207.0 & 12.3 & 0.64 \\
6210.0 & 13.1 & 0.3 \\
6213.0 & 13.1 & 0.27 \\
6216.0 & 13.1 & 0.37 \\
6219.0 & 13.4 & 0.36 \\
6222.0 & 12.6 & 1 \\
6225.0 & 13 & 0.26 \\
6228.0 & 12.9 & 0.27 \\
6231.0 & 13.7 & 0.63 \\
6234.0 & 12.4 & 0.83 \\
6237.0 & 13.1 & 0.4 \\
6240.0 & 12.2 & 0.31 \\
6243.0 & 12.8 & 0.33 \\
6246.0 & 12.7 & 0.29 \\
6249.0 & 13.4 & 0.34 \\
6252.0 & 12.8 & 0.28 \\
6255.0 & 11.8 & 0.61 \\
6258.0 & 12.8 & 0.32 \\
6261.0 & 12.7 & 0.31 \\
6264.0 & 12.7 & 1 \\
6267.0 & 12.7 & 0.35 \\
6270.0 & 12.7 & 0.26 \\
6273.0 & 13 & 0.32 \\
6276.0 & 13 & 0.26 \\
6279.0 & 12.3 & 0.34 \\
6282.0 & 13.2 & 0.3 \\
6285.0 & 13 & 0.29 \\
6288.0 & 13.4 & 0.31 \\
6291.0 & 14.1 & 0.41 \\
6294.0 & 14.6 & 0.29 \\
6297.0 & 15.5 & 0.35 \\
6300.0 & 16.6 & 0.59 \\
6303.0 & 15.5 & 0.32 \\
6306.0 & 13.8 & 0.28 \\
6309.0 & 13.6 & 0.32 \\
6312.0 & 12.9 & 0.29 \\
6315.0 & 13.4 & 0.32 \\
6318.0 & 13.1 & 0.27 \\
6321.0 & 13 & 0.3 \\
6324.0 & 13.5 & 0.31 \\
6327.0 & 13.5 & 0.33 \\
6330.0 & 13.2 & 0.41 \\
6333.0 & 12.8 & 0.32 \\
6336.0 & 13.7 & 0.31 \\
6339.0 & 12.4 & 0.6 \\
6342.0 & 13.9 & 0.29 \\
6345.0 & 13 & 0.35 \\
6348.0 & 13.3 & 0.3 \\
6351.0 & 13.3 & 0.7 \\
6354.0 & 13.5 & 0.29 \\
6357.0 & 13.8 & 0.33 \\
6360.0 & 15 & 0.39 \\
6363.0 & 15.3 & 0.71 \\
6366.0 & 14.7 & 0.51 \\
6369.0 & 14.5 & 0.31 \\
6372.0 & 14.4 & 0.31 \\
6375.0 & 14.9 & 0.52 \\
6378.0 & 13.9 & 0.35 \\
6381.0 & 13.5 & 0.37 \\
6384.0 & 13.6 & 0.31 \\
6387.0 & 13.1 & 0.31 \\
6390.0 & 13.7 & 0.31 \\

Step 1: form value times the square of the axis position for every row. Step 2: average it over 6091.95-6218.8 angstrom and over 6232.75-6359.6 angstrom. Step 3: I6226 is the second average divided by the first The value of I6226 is 1.07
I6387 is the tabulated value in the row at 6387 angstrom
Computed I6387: 13.1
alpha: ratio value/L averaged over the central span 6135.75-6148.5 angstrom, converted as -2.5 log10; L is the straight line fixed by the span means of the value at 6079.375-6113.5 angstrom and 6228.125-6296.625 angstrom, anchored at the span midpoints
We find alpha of 0.06 mag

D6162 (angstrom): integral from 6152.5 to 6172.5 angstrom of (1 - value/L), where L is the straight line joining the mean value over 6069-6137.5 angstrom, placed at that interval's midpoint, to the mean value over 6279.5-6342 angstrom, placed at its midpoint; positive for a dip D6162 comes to 0.5 angstrom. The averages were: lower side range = 13.2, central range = 13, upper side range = 13.7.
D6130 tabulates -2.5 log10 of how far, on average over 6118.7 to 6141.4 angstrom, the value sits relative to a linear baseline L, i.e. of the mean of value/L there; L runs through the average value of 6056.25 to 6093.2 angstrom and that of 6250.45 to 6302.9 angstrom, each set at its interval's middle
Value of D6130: 0.05 mag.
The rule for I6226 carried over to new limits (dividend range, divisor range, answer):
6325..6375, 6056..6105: 1.13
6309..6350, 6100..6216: 1.08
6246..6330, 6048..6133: 1.08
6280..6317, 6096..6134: 1.16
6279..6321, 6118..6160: 1.14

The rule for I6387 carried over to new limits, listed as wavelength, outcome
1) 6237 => 13.1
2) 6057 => 13.1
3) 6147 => 12.8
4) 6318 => 13.1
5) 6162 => 13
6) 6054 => 13.1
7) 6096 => 13.3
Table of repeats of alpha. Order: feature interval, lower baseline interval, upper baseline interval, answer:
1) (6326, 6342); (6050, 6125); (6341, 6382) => 0.06 mag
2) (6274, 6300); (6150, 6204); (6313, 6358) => -0.05 mag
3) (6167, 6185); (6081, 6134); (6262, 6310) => 0.02 mag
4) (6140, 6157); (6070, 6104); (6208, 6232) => 0.04 mag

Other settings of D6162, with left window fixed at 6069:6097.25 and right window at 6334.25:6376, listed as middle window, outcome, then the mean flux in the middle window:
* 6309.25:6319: 0.5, 13.2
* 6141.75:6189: 2.4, 13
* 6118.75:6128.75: 0.4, 13.1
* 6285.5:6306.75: -1.3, 14.7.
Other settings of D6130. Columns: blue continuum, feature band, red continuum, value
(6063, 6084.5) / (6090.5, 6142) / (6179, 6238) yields 0.035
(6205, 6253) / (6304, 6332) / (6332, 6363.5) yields 0.005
